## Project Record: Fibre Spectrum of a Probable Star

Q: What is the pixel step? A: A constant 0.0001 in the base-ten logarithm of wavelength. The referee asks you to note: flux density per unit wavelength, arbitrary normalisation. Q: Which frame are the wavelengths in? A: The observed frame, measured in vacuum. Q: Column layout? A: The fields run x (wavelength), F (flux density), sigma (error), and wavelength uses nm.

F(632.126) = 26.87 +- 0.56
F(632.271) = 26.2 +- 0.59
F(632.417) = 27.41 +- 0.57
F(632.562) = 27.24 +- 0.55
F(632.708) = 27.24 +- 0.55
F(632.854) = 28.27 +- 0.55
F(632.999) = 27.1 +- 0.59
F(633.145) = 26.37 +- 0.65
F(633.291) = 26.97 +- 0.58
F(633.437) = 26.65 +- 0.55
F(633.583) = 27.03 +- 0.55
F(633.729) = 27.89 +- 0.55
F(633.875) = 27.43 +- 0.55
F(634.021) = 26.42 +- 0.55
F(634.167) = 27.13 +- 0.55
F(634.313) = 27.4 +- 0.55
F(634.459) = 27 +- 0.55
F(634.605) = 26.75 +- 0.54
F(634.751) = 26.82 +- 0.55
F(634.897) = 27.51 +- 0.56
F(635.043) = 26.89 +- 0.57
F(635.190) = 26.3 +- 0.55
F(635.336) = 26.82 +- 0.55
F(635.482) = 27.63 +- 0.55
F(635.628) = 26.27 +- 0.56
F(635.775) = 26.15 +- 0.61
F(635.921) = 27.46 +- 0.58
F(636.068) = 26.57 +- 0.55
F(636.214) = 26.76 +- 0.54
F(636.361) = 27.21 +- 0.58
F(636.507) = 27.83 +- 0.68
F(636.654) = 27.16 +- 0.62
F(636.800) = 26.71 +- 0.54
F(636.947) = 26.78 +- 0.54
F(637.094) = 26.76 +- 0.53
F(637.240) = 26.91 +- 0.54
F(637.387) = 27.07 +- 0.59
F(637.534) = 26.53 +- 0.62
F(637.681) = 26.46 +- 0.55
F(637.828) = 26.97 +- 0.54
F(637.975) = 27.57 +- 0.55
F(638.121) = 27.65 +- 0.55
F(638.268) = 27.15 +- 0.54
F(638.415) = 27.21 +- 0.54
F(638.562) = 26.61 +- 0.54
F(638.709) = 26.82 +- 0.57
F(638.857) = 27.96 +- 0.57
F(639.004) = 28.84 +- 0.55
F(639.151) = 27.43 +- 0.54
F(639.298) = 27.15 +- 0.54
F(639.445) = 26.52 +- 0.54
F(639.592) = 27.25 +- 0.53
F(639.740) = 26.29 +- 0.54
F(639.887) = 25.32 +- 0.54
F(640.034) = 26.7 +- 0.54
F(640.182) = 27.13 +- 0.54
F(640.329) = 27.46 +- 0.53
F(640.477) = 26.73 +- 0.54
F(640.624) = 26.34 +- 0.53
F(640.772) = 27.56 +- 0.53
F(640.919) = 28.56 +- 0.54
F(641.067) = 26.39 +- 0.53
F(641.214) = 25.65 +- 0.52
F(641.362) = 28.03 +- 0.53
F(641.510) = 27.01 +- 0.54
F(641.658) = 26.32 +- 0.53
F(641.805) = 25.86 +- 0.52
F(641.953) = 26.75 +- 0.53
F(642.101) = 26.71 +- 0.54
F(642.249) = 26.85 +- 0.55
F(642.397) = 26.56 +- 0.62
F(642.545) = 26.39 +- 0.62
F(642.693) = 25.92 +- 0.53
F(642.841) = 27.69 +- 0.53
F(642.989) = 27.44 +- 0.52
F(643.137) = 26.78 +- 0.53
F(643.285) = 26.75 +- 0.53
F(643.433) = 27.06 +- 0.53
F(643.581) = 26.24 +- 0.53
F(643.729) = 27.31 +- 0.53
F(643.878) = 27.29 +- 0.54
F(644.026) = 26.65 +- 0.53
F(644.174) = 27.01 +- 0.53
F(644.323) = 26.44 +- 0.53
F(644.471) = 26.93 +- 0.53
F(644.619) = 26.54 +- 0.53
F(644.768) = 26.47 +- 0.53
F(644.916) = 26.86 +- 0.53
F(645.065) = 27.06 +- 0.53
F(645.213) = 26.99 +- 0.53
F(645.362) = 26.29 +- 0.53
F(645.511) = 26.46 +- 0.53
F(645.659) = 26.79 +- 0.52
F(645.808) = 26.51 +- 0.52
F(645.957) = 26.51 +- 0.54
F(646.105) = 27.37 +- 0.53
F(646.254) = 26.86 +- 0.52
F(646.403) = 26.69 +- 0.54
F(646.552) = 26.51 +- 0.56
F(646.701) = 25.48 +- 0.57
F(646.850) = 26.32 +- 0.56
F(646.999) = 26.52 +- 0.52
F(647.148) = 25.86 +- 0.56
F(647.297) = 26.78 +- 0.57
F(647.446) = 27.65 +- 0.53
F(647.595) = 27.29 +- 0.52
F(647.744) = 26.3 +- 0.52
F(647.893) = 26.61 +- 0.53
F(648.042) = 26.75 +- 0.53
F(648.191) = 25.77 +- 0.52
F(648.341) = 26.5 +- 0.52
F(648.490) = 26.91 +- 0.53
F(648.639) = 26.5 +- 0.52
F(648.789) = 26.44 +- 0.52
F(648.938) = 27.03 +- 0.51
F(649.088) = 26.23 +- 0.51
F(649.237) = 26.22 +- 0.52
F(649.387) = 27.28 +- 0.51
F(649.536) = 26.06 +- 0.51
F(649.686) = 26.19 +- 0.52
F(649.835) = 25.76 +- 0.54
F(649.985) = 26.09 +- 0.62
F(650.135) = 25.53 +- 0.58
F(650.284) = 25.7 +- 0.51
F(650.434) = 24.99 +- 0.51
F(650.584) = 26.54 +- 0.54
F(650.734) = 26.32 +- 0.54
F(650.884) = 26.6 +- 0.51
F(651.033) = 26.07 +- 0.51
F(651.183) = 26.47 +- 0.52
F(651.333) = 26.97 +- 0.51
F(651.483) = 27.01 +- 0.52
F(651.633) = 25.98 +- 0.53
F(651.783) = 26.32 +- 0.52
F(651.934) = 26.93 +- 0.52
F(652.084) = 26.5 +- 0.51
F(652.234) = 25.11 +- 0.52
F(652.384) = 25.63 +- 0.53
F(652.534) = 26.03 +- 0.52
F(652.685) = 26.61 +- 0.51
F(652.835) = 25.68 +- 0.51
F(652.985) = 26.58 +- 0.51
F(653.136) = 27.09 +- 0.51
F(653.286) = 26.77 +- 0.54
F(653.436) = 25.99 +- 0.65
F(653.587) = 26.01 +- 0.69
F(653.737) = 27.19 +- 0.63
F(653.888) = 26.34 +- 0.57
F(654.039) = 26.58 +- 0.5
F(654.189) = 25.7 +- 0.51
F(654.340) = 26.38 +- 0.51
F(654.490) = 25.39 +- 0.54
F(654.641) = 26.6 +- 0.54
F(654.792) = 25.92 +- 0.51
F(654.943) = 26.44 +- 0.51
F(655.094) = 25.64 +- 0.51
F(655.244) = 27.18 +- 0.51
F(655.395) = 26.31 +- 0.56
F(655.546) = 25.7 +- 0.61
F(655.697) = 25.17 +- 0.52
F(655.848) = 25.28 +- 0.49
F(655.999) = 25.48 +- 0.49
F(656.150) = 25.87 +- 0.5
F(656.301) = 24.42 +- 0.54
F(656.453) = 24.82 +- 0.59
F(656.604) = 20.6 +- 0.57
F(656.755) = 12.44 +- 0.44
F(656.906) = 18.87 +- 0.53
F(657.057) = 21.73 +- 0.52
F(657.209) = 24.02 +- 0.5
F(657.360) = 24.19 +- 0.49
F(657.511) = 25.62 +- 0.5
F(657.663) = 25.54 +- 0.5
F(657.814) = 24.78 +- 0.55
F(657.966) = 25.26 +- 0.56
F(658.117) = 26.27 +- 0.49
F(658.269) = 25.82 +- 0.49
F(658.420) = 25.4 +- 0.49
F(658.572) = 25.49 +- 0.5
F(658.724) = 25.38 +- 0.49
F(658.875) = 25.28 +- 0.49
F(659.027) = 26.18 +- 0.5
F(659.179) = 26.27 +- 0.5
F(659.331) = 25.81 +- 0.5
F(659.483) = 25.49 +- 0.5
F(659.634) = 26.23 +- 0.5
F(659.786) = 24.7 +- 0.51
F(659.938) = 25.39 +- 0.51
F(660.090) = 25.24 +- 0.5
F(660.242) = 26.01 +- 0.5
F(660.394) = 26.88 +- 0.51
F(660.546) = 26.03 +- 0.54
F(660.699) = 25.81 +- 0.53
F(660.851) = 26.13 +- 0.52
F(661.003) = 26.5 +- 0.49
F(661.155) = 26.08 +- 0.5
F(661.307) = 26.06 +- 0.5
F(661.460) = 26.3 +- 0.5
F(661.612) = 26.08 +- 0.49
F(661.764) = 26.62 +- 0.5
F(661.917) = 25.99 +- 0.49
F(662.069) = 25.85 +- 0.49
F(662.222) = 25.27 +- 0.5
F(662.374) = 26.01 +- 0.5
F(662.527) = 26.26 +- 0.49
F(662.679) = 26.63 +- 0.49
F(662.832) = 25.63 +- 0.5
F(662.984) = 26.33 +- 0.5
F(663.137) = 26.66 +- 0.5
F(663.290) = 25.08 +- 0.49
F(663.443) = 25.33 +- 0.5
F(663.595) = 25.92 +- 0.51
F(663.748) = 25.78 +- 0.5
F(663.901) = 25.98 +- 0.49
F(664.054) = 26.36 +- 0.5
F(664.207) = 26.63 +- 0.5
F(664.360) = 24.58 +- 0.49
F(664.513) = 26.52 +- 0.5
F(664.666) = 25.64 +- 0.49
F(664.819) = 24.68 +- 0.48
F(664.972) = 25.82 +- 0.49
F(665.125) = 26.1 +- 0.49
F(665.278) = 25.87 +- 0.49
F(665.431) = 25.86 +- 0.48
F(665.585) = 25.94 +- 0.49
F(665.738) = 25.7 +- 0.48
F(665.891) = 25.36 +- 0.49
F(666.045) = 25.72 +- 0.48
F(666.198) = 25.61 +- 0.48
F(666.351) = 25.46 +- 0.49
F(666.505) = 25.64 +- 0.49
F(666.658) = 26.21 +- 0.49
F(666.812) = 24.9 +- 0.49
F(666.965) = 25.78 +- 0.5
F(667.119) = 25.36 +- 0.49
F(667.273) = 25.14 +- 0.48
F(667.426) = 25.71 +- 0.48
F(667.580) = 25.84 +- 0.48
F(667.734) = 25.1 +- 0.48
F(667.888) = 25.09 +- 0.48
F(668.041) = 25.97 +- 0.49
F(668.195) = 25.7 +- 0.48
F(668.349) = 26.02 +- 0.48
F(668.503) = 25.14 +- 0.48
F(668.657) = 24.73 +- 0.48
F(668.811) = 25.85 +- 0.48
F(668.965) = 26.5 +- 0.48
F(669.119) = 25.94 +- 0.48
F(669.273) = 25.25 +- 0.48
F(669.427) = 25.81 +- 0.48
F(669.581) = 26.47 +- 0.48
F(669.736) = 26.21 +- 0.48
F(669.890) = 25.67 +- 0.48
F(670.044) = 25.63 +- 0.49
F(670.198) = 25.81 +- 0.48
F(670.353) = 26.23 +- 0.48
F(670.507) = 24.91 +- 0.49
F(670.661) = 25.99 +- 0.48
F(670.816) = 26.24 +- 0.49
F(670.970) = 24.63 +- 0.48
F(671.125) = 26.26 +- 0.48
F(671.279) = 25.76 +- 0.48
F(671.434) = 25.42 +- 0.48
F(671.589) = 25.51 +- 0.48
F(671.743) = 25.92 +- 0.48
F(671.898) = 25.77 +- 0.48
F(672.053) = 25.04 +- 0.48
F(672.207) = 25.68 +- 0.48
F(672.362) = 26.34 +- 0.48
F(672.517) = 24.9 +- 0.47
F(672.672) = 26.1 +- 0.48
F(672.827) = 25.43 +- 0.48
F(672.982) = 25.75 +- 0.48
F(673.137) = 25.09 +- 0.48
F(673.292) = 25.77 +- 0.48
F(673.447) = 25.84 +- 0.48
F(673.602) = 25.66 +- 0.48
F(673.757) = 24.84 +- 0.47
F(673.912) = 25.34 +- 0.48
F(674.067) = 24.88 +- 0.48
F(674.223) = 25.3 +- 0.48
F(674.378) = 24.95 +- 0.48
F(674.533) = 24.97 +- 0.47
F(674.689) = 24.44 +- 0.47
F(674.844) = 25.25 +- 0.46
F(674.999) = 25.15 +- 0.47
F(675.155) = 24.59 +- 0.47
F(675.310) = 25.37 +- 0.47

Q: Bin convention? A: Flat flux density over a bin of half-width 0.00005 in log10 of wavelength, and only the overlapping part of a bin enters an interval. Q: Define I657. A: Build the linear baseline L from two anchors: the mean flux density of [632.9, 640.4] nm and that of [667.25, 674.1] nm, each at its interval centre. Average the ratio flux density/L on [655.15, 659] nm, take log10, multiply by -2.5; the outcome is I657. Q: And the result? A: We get 0.08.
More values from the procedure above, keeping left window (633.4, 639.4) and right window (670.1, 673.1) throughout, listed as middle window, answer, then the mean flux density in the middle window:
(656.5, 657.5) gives 0.25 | 20.8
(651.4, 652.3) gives 0.01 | 26.3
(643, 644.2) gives -0.01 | 26.9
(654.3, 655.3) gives 0.00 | 26.2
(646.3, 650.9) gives 0.01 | 26.4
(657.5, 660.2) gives 0.03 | 25.6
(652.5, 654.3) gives 0.00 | 26.4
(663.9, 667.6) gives 0.01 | 25.7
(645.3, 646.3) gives 0.00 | 26.7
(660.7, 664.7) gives 0.00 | 26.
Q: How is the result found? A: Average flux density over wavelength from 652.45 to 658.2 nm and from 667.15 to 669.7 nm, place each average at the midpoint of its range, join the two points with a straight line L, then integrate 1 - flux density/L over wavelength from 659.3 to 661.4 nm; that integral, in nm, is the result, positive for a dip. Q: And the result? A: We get -0.050 nm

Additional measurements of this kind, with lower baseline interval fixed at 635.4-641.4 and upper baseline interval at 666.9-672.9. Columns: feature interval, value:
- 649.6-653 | 0.039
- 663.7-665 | 0.006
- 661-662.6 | -0.004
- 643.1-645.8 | -0.002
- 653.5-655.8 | 0.014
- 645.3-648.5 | 0.009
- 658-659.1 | 0.020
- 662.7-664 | 0.003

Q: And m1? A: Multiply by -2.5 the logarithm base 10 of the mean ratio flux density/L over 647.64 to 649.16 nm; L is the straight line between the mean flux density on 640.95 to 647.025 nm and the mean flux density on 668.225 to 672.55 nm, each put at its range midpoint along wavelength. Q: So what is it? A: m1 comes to 0.00 mag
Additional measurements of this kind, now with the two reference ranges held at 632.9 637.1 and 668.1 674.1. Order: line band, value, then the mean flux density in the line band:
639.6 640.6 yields 0.01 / 26.6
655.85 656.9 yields 0.18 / 22.3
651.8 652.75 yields 0.01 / 26.1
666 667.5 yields 0.01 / 25.6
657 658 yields 0.07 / 24.5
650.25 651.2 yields 0.01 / 26.1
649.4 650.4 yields 0.02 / 26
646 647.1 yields 0.00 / 26.5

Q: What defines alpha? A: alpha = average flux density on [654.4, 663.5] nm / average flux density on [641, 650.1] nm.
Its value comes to 0.9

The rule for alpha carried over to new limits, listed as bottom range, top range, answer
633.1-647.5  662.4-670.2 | 0.96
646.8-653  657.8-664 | 0.98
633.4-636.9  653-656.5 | 0.96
